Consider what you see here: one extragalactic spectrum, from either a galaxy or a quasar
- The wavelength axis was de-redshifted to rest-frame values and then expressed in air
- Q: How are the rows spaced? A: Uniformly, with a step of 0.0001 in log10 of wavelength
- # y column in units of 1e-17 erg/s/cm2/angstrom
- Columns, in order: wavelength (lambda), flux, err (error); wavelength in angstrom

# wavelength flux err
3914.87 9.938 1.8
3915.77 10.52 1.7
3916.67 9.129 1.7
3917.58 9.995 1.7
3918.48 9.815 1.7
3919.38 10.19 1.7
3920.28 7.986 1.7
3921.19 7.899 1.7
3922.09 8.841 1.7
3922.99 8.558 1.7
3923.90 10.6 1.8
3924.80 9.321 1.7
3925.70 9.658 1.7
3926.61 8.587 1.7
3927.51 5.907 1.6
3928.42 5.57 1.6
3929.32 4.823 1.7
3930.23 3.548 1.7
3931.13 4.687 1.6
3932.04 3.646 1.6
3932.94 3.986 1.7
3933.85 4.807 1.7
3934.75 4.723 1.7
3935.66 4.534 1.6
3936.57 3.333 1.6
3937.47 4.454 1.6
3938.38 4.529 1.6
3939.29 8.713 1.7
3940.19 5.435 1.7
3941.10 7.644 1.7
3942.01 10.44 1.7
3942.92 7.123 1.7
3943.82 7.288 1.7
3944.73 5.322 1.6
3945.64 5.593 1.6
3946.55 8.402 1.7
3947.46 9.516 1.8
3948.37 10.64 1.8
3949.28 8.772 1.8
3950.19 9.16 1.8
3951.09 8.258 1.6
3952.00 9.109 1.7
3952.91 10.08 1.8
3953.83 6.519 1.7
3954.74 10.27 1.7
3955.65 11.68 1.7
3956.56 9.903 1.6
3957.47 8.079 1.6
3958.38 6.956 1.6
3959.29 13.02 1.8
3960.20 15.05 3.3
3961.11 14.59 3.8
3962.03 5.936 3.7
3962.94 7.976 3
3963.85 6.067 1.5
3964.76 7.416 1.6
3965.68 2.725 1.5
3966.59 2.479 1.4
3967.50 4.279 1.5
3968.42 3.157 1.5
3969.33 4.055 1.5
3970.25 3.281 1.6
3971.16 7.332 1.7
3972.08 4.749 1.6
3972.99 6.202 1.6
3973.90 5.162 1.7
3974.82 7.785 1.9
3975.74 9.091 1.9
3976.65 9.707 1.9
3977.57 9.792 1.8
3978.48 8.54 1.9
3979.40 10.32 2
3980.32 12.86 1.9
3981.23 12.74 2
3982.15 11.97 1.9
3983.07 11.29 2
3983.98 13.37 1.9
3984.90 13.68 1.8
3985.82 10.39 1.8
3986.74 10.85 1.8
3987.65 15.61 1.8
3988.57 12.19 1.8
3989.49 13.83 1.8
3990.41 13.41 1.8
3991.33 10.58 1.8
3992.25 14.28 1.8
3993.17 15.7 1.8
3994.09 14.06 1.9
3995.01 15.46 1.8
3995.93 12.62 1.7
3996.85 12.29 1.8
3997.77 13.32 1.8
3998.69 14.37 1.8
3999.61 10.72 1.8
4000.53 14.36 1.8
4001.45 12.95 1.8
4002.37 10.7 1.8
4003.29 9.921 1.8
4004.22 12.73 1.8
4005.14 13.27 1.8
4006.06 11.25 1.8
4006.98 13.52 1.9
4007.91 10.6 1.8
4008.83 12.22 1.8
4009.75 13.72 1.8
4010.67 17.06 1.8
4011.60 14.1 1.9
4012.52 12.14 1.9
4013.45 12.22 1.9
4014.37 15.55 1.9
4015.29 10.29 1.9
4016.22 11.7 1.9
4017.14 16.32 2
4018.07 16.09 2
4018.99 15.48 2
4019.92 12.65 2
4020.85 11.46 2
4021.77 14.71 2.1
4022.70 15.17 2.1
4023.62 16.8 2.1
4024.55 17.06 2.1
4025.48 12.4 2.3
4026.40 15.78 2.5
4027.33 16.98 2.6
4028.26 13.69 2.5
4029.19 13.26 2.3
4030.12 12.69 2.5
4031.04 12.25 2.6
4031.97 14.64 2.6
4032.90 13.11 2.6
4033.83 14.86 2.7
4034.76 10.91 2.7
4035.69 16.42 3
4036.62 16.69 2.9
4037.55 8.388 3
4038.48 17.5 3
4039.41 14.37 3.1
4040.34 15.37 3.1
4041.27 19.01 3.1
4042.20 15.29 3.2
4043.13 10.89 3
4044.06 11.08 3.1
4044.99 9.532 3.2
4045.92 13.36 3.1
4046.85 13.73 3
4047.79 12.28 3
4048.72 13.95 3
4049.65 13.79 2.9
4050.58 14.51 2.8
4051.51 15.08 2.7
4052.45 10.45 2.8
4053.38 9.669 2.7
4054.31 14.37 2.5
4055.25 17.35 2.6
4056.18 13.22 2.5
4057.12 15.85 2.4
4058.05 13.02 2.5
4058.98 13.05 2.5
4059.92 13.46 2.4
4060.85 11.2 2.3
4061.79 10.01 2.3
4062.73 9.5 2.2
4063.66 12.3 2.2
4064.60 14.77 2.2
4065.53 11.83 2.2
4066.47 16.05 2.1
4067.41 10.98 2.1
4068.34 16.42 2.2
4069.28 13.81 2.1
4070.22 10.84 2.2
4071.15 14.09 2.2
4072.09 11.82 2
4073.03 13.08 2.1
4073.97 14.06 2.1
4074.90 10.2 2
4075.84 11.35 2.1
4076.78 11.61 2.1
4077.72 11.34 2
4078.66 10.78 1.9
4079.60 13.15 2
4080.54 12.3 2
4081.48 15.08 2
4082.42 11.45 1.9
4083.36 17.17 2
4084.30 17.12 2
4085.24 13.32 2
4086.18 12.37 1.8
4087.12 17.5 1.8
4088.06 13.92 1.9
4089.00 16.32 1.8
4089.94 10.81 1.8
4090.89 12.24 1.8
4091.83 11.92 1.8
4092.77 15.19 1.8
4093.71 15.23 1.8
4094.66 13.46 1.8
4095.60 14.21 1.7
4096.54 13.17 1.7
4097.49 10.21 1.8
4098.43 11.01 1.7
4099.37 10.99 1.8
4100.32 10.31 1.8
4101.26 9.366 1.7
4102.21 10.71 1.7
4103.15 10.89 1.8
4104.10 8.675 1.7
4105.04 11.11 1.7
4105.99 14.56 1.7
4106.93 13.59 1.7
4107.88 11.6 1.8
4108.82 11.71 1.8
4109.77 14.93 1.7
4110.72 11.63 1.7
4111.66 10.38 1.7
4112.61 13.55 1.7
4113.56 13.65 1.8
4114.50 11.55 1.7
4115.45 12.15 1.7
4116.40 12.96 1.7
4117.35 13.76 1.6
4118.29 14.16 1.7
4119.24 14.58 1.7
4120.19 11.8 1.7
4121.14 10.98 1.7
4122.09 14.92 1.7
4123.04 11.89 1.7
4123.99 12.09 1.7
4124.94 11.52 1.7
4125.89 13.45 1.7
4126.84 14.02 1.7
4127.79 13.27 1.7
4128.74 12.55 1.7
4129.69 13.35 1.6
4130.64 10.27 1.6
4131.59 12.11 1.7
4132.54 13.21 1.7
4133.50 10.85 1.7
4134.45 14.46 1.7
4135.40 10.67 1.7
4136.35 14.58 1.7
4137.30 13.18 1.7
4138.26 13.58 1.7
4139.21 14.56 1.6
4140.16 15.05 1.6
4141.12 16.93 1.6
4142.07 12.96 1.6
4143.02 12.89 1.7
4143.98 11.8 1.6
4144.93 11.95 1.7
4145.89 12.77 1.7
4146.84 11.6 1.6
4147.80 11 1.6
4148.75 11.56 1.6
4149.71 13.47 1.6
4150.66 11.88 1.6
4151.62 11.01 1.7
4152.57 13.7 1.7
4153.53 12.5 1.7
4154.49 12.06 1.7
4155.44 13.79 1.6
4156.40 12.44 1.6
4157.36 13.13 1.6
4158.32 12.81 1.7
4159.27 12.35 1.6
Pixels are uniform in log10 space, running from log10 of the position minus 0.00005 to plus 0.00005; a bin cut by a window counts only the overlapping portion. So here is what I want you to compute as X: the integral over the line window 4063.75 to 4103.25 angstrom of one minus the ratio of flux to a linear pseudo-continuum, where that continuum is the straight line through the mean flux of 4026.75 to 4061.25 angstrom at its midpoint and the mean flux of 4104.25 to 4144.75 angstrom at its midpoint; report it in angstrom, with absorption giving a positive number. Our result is 1.1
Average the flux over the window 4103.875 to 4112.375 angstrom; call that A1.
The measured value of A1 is 12.2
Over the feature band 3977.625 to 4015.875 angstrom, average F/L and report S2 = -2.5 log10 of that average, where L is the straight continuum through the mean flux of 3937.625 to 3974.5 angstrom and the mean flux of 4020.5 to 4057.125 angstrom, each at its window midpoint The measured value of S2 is -0.19 mag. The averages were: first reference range 7.55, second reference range 13.9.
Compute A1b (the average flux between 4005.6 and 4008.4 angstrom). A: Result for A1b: 11.8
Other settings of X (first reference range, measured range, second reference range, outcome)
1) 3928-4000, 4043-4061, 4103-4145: -3.41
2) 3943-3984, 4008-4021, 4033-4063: -2.55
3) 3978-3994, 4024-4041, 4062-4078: -2.42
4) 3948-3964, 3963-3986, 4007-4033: 6.49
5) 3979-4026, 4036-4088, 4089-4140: -1.85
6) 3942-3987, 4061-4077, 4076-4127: -1.04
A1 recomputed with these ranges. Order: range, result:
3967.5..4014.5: 11.3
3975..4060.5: 13.2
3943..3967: 8.48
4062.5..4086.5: 13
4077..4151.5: 12.8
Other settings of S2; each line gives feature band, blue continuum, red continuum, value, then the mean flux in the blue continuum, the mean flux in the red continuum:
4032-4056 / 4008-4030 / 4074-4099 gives 0.01 mag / 14.1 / 13.2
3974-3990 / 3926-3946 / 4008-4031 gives -0.09 mag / 5.7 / 14.1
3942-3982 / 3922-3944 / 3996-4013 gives 0.09 mag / 6.38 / 12.7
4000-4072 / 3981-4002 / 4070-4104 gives -0.05 mag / 13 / 12.7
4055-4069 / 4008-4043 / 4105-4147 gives 0.04 mag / 14.2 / 12.9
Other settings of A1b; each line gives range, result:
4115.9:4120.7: 13.4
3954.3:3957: 10.6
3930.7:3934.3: 4.28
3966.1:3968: 3.36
